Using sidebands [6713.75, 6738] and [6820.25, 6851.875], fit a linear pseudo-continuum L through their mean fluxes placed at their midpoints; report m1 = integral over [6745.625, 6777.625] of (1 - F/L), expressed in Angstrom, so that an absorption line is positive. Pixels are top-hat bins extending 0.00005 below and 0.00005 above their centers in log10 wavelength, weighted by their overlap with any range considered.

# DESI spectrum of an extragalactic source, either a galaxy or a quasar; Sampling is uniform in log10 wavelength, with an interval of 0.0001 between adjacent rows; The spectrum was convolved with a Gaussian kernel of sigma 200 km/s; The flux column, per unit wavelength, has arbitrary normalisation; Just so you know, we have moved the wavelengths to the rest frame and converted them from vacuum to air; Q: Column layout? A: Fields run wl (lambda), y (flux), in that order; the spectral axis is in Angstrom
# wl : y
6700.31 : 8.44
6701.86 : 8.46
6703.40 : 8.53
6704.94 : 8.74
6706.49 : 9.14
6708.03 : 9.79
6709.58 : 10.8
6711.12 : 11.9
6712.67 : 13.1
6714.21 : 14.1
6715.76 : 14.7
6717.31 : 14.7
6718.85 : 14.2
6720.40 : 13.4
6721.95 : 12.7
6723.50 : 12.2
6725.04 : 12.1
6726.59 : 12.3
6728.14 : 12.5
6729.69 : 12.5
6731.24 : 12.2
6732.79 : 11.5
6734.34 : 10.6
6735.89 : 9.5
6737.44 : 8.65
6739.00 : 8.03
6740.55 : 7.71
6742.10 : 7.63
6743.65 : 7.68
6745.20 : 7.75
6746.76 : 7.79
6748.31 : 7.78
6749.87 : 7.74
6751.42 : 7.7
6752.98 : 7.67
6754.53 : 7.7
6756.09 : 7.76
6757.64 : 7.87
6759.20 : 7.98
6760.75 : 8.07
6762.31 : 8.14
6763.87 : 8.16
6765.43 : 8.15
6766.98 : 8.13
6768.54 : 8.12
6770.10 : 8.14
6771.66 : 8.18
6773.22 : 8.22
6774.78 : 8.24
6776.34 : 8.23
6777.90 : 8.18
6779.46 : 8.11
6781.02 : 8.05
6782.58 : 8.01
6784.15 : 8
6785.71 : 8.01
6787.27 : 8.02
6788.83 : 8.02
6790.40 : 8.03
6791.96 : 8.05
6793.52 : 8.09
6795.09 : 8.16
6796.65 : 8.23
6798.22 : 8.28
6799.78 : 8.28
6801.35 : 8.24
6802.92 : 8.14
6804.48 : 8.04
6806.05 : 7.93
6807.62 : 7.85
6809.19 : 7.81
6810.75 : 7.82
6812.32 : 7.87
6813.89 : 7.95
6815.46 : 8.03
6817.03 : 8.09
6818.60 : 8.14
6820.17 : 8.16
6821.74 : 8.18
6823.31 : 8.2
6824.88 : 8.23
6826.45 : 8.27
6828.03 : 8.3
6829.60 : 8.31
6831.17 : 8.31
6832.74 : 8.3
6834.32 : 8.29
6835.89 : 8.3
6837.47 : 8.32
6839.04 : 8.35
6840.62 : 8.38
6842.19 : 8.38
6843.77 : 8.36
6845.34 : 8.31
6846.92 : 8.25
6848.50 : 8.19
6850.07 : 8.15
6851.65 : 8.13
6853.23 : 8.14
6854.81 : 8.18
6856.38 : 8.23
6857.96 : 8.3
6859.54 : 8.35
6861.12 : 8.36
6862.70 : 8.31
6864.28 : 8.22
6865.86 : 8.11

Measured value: 8.8 Angstrom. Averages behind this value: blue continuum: 12.4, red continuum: 8.28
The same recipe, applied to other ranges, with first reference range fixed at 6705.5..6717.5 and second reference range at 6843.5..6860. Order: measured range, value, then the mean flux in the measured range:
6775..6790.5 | 3.1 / 8.07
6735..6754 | 5.4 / 7.98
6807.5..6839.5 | 3.0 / 8.15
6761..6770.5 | 2.2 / 8.13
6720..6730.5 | -0.7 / 12.5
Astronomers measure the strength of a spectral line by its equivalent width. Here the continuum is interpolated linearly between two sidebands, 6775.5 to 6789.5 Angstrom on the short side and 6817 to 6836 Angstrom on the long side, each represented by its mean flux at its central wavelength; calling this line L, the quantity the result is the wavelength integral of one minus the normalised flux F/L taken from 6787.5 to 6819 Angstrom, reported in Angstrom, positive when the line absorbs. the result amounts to 0.4 Angstrom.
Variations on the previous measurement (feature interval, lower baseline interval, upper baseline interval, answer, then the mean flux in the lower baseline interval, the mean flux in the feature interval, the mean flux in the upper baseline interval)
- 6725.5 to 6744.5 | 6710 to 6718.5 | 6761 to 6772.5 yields 2.4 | 13.6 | 10.1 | 8.14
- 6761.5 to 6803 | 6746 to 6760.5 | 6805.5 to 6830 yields -1.1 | 7.79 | 8.13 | 8.07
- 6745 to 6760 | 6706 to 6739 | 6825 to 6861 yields 4.4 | 12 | 7.78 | 8.28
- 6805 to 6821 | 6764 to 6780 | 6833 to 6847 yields 0.6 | 8.17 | 7.97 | 8.33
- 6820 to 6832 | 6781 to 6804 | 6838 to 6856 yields -0.1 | 8.11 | 8.25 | 8.26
